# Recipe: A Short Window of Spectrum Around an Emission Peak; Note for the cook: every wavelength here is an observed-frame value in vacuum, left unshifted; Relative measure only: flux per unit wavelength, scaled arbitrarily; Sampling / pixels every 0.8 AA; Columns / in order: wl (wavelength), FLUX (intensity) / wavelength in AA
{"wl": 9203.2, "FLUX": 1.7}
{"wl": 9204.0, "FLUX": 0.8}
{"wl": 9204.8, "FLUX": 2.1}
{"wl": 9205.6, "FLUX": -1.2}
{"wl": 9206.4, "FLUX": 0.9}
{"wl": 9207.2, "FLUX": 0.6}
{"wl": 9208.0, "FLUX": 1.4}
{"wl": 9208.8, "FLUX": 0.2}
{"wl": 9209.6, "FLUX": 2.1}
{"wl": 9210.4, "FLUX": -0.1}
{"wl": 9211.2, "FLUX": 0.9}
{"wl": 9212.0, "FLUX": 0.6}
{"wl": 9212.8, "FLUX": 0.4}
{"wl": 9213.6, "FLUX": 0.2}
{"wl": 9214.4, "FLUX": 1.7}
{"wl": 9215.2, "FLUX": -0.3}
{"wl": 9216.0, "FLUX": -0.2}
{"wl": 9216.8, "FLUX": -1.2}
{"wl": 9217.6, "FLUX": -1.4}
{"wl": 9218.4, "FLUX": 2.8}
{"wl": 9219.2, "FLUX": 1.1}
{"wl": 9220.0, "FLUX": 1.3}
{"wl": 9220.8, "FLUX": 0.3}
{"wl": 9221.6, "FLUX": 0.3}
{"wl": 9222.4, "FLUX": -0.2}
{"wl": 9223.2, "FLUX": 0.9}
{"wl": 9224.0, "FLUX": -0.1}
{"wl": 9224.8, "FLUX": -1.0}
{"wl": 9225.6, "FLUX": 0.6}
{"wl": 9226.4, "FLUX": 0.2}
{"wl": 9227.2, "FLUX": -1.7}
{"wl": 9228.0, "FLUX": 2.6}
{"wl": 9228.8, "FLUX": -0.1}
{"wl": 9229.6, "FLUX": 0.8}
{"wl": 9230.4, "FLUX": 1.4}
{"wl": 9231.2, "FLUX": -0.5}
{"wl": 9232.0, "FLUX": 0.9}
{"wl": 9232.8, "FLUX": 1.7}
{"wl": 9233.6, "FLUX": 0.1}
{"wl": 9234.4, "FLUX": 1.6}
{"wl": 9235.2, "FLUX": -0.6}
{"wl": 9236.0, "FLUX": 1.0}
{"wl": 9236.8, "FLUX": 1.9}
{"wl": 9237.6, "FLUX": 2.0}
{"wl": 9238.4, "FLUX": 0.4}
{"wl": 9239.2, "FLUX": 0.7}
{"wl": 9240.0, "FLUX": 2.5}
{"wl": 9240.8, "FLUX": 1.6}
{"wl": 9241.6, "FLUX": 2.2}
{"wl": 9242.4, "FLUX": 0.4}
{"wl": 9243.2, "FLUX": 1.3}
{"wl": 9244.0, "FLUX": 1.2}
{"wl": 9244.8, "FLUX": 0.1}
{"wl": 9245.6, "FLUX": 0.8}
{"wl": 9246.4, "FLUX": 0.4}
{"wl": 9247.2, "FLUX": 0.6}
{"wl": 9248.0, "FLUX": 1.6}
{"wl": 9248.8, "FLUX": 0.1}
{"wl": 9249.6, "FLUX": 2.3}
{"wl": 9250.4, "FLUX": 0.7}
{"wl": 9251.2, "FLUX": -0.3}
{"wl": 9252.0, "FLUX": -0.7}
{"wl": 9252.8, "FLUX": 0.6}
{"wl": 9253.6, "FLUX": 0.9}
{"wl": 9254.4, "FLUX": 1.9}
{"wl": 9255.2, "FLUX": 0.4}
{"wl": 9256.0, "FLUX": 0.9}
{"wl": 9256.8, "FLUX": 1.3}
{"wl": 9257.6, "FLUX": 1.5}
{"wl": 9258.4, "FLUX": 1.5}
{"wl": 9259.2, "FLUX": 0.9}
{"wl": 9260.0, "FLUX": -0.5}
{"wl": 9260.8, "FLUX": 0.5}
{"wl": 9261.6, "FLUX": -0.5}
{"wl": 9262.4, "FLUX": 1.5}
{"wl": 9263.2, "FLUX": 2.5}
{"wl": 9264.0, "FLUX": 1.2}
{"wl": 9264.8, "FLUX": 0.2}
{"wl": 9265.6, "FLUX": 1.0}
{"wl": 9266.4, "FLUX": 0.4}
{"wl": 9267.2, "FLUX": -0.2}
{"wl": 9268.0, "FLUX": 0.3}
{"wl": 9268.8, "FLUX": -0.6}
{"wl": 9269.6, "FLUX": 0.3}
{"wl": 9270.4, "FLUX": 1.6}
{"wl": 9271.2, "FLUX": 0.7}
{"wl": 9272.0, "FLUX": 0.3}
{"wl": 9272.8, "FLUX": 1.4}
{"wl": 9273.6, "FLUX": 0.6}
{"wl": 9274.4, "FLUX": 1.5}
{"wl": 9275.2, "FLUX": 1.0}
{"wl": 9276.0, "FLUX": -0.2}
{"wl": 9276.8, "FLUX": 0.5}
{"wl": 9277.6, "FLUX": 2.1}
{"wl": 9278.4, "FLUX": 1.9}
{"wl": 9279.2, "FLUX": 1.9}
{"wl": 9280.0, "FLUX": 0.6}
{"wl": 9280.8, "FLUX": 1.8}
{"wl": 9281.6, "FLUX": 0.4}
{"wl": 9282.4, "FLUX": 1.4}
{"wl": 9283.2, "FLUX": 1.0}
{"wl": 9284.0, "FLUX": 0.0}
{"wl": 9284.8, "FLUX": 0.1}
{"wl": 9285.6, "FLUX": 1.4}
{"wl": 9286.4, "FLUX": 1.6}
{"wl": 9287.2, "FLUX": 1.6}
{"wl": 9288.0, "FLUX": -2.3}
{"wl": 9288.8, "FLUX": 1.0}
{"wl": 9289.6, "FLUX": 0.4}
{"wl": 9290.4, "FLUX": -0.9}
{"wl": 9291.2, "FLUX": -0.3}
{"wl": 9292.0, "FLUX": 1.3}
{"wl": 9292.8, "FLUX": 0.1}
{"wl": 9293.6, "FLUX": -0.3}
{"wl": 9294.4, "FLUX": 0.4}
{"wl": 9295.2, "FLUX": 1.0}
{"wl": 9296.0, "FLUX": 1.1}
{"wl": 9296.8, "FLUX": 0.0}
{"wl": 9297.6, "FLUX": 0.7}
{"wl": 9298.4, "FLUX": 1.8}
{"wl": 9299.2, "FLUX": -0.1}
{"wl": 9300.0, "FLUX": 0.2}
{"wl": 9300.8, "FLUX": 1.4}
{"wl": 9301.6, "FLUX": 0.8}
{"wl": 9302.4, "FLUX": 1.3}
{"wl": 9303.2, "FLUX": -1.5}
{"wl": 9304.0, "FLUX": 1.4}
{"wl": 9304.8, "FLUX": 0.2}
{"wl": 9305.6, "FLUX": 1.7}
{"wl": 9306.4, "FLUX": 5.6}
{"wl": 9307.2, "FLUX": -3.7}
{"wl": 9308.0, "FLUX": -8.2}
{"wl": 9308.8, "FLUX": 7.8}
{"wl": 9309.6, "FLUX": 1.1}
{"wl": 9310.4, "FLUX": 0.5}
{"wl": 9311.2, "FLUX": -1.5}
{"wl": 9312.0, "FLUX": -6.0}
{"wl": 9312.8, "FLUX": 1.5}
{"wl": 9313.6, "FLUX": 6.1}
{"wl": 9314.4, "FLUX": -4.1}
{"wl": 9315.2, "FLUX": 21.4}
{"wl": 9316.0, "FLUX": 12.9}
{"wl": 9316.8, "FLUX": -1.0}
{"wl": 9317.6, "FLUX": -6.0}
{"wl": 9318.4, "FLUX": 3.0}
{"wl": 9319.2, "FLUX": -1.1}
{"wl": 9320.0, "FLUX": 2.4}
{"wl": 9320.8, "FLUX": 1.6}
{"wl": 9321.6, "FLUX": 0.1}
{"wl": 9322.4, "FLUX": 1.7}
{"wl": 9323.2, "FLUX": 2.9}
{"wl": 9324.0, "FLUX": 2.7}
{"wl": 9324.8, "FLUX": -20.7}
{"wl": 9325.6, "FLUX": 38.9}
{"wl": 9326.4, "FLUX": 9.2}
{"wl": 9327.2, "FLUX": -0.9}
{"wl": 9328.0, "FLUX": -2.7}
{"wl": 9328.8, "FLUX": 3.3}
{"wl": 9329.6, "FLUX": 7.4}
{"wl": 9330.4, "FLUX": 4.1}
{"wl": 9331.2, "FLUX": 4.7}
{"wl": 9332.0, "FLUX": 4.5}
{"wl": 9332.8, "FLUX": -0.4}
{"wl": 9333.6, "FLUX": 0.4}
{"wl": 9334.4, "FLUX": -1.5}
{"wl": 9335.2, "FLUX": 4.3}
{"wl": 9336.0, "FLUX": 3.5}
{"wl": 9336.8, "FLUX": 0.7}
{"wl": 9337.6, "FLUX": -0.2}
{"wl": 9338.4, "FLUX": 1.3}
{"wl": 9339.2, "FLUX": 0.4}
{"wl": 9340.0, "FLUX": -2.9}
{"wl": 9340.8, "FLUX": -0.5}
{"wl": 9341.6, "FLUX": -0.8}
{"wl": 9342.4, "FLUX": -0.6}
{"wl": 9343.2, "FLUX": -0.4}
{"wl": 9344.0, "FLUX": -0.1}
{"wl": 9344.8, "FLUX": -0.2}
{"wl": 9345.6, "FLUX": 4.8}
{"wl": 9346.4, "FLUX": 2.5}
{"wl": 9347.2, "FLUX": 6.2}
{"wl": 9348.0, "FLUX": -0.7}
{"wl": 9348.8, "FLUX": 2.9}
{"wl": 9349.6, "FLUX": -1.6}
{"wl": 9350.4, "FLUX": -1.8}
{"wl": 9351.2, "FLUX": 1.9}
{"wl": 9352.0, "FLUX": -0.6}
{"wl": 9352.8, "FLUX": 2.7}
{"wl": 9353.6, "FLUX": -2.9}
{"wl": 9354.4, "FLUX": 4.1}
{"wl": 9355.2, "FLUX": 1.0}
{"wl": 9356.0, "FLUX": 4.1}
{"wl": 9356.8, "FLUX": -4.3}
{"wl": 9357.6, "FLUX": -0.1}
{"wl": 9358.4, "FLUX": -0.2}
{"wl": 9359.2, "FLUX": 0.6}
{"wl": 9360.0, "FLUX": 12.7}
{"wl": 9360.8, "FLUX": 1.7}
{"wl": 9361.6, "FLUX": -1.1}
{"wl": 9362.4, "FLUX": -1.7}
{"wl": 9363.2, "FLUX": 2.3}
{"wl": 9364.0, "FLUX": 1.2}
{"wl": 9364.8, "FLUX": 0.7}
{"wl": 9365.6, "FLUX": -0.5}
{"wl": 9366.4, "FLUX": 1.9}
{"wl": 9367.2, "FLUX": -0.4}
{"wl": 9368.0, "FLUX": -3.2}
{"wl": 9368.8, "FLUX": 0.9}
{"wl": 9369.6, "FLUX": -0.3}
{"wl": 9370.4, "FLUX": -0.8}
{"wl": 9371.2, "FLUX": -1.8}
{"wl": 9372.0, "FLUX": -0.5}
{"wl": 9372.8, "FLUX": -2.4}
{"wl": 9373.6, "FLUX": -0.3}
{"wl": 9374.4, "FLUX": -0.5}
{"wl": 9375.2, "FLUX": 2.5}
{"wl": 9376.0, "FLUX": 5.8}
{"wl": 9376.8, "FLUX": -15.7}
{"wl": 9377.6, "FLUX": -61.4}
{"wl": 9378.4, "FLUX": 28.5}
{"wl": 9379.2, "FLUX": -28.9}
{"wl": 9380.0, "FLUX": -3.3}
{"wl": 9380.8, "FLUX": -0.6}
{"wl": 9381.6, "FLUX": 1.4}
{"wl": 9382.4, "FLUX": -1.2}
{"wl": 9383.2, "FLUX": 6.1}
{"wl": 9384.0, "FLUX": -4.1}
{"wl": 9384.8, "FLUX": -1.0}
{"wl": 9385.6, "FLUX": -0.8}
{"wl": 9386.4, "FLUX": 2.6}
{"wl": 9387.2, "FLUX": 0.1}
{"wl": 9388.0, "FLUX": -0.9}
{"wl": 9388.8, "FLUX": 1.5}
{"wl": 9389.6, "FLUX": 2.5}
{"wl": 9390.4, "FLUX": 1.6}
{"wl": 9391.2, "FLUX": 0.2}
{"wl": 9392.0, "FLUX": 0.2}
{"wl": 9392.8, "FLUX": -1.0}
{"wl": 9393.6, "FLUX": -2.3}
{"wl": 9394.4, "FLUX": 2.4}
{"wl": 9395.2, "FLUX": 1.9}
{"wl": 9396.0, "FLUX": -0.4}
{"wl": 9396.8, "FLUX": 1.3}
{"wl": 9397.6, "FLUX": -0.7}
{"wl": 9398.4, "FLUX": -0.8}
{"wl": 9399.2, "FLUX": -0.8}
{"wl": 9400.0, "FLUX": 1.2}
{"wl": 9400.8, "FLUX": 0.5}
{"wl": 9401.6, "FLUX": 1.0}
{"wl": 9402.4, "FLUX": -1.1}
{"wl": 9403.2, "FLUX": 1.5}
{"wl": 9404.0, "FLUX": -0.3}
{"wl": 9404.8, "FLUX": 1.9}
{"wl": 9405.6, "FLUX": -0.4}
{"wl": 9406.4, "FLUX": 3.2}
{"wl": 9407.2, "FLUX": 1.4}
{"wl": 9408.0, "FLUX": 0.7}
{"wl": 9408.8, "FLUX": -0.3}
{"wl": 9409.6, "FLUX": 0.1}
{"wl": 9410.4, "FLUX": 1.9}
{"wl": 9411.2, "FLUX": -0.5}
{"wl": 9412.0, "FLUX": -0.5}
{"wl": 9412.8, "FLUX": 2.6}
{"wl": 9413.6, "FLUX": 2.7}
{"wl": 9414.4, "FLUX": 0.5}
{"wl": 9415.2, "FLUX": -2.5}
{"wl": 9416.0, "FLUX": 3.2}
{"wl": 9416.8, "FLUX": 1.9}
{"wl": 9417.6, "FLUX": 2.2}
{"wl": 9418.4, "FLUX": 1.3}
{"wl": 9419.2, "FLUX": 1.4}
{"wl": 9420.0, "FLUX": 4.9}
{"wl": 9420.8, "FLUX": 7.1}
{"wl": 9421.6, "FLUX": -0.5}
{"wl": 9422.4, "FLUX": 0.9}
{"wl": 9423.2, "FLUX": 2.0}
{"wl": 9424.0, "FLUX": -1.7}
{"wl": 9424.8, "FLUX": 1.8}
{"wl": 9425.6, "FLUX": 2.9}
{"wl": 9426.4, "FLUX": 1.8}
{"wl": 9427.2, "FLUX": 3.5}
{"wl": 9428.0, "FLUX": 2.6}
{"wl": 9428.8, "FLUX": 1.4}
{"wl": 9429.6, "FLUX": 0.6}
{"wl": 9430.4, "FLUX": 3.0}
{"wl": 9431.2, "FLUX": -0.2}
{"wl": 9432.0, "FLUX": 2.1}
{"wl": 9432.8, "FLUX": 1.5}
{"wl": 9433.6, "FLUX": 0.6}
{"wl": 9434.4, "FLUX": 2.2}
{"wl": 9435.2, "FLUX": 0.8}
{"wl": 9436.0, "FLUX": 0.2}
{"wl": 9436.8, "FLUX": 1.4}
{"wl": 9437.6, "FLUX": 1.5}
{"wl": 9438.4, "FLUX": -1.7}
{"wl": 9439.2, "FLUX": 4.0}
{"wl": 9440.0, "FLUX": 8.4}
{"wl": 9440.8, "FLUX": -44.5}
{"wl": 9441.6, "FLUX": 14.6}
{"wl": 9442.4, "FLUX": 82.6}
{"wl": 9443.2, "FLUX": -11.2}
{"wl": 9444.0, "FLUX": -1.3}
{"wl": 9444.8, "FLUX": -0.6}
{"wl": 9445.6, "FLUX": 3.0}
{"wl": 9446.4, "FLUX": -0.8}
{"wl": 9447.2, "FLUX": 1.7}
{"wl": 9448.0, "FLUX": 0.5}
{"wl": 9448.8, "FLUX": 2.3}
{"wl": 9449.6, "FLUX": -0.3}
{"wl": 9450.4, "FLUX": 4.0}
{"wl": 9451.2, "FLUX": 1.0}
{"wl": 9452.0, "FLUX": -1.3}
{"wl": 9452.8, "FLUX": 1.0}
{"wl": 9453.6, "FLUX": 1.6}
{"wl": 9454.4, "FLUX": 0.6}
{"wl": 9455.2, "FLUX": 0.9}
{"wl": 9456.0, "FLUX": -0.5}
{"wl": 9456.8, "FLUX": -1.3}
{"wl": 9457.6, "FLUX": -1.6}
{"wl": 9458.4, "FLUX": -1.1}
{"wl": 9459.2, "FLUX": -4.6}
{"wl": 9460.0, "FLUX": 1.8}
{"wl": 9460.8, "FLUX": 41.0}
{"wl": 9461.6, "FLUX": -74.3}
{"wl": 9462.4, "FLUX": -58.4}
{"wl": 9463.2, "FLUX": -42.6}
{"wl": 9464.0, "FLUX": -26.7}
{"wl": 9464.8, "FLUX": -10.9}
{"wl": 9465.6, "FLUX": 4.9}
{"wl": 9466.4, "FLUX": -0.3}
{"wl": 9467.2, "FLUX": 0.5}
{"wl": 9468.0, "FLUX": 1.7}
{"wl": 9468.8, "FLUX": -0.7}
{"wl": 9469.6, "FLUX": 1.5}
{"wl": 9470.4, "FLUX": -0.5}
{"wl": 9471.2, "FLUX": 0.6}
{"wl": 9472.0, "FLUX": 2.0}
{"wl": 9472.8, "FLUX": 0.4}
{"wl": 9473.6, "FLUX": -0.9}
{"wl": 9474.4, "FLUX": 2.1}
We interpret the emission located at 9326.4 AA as [O III] 5007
